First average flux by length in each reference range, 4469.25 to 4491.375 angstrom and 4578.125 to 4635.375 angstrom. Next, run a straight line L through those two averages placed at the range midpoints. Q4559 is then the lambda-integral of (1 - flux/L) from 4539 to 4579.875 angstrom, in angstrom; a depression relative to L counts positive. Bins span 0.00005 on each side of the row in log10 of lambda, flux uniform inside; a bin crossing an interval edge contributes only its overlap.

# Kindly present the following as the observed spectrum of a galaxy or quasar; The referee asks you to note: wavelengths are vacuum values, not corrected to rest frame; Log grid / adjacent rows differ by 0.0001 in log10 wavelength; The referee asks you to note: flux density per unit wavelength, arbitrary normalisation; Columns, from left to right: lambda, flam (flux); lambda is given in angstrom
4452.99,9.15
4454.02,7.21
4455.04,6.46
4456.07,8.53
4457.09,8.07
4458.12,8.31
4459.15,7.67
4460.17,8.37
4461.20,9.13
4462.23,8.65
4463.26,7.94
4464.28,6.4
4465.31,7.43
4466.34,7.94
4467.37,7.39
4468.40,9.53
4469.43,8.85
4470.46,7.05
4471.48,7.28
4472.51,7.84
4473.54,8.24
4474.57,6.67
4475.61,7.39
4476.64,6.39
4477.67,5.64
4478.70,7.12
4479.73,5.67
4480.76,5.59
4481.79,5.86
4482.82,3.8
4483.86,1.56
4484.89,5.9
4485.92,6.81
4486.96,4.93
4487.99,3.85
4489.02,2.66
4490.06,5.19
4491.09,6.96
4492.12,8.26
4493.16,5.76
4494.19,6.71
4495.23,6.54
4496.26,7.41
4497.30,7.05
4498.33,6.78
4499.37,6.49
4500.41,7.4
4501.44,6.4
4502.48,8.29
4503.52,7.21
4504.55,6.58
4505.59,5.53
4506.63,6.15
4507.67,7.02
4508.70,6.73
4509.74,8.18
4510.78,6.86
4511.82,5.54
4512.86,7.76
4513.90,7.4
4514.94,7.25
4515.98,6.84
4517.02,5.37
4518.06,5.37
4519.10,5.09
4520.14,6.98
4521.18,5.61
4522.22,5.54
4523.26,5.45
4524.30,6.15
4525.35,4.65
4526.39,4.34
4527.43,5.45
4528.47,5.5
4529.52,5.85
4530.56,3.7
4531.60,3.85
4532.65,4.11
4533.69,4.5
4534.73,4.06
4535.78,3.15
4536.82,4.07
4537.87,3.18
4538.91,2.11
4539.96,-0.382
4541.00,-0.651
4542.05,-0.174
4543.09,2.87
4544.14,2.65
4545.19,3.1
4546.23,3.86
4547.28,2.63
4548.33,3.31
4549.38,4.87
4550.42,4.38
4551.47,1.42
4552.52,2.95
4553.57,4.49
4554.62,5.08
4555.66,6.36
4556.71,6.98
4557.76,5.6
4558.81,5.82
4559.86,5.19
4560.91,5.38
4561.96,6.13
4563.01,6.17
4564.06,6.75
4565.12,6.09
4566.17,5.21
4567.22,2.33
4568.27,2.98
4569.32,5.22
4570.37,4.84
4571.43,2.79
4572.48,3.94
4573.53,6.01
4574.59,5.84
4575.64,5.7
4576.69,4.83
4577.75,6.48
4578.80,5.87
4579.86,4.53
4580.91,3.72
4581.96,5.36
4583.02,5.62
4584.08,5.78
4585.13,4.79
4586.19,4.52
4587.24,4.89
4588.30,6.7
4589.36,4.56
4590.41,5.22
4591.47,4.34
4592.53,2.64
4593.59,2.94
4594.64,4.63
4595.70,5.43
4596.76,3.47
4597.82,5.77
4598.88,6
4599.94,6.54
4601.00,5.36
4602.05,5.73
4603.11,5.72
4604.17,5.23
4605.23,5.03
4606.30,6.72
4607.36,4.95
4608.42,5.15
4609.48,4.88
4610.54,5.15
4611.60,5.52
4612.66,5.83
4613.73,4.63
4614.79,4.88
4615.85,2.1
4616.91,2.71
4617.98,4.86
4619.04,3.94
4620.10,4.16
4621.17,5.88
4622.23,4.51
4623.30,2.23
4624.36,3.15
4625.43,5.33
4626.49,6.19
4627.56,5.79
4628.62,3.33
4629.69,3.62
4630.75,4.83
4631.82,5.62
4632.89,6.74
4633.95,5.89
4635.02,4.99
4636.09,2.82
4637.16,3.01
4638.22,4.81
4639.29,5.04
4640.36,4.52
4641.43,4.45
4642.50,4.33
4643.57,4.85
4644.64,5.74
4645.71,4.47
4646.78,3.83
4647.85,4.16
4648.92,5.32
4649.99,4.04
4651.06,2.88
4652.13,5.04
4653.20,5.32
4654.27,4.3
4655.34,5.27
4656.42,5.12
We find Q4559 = 7.6 angstrom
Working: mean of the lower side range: 5.91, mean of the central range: 4.27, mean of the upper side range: 4.89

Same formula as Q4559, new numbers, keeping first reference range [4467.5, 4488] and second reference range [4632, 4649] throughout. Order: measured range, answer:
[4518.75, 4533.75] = 1.9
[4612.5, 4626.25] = 2.1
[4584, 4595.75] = 1.3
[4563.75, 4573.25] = 1.7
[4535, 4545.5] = 6.8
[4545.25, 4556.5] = 3.3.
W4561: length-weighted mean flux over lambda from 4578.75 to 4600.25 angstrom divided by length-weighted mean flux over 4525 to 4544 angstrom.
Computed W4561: 1.47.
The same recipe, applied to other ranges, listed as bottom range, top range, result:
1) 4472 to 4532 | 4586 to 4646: 0.78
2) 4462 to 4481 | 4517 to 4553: 0.52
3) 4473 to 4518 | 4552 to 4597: 0.79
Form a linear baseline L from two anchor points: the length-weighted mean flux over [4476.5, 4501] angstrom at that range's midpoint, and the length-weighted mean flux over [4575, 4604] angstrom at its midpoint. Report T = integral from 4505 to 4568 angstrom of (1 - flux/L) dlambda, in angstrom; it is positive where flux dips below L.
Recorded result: 8.1 angstrom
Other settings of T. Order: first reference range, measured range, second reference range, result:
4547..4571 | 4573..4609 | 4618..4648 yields -3.56 angstrom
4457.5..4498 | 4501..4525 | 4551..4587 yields -1.62 angstrom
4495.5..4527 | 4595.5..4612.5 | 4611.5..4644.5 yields -1.72 angstrom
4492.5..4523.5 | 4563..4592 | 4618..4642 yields 2.28 angstrom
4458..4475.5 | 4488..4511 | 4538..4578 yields -0.19 angstrom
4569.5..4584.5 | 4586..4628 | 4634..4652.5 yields -0.46 angstrom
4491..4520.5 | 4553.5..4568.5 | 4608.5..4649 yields 0.88 angstrom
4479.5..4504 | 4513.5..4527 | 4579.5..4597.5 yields -0.59 angstrom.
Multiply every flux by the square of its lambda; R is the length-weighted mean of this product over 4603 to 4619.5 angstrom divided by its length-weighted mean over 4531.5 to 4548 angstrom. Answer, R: 1.87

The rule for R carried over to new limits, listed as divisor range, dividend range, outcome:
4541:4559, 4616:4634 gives 1.26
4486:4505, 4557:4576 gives 0.83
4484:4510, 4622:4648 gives 0.77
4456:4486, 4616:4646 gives 0.69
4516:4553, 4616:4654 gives 1.21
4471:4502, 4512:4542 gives 0.77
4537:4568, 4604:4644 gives 1.23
